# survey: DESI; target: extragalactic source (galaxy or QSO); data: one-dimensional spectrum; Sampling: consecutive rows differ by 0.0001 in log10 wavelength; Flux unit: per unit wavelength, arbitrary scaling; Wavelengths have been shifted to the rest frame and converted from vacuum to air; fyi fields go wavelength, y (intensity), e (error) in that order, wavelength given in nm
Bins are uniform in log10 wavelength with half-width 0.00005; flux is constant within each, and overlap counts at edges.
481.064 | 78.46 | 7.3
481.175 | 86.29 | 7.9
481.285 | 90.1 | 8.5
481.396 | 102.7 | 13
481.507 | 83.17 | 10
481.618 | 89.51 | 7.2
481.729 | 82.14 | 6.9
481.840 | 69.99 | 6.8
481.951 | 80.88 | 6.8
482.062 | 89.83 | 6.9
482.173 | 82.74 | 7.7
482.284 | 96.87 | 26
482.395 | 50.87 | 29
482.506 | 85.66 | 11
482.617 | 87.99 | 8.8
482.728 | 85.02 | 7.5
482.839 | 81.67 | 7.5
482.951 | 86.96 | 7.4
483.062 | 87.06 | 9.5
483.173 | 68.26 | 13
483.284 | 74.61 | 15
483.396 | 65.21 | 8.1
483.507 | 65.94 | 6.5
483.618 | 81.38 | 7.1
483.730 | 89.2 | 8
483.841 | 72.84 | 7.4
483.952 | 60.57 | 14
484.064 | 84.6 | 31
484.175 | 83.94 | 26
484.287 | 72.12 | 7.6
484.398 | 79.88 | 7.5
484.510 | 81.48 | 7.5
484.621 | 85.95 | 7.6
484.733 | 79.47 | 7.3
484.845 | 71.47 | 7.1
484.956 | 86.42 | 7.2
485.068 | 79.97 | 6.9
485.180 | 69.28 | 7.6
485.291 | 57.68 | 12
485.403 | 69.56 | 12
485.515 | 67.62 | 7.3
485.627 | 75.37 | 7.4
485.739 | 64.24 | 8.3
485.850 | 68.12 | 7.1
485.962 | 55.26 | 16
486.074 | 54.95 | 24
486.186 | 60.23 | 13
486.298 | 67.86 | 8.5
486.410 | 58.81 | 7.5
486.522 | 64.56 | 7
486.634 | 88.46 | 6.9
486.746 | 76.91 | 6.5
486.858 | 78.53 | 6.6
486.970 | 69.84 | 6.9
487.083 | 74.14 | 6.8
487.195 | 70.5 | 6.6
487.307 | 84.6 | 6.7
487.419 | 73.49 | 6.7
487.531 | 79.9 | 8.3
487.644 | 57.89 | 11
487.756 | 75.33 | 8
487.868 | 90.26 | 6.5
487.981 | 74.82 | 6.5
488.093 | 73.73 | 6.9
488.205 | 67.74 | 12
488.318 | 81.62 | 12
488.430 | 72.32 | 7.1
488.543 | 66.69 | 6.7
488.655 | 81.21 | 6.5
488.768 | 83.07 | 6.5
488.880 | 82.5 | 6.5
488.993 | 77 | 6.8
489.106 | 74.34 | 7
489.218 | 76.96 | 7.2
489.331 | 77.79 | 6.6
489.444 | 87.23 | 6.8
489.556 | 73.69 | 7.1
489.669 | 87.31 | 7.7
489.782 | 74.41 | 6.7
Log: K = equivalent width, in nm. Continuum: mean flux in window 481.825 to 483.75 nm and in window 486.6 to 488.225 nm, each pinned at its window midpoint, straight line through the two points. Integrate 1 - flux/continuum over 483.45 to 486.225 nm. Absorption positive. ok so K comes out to 0.18 nm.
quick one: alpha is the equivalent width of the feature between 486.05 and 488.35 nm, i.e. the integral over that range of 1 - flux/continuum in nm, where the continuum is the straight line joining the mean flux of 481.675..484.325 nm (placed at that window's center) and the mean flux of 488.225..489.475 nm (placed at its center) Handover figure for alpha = 0.15 nm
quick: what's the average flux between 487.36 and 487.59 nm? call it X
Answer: 76.5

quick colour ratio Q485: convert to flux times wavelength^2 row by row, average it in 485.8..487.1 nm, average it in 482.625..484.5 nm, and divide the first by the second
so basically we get 0.88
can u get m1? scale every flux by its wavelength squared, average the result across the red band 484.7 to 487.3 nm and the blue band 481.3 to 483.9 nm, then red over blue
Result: 0.88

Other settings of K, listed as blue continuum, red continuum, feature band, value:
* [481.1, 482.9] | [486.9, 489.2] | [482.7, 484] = 0.09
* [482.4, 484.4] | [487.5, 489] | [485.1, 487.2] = 0.24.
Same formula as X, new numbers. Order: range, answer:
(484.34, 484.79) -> 81.6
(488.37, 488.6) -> 69.9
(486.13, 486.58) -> 63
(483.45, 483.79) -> 78.8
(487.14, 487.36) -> 77.6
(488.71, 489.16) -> 79.1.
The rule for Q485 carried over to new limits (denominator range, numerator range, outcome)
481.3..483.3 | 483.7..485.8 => 0.92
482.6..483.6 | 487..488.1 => 0.99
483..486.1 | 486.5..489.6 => 1.05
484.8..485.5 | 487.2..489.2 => 1.07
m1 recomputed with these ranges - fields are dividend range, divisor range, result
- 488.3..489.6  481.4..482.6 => 0.97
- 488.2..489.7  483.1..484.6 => 1.05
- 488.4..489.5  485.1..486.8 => 1.18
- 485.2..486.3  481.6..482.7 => 0.80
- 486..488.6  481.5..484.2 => 0.93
